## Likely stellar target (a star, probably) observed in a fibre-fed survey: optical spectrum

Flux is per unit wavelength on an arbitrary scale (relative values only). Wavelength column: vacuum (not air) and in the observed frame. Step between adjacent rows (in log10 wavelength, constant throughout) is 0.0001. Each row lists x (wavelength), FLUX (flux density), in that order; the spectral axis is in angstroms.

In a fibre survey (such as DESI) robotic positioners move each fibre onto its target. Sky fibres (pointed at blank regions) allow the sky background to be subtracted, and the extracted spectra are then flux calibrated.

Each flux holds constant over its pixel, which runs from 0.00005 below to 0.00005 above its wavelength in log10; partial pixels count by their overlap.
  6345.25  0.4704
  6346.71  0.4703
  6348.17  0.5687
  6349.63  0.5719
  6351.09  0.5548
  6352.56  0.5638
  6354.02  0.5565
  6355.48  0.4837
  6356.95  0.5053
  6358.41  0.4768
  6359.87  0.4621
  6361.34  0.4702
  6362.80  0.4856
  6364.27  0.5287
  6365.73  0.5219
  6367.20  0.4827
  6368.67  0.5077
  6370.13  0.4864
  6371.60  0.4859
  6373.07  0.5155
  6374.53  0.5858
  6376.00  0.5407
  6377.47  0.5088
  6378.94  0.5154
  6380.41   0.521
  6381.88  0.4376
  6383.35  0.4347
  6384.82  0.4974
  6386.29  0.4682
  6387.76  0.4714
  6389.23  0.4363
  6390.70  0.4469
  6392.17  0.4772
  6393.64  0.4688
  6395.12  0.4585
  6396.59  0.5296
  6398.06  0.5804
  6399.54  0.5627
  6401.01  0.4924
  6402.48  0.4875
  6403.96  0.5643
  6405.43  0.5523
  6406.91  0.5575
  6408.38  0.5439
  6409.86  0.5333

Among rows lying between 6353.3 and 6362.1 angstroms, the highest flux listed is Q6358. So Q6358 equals 0.5565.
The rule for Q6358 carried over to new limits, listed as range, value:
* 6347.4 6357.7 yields 0.5719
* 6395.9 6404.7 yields 0.5804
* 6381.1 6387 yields 0.4974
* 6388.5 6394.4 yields 0.4772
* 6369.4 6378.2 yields 0.5858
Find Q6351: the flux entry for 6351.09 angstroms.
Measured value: 0.5548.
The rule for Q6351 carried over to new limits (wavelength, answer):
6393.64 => 0.4688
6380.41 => 0.521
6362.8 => 0.4856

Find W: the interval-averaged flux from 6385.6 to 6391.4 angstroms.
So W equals 0.456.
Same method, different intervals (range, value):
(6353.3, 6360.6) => 0.497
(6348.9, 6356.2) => 0.546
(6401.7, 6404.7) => 0.526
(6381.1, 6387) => 0.46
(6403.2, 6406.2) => 0.557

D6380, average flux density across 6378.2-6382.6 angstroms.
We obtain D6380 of 0.491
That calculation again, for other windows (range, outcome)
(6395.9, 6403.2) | 0.531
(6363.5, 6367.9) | 0.511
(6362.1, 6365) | 0.507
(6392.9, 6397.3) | 0.485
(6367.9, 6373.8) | 0.499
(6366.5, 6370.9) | 0.492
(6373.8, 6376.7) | 0.564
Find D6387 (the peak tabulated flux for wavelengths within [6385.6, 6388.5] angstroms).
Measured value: 0.4714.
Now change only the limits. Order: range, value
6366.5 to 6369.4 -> 0.5077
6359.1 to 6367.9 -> 0.5287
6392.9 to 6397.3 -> 0.5296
